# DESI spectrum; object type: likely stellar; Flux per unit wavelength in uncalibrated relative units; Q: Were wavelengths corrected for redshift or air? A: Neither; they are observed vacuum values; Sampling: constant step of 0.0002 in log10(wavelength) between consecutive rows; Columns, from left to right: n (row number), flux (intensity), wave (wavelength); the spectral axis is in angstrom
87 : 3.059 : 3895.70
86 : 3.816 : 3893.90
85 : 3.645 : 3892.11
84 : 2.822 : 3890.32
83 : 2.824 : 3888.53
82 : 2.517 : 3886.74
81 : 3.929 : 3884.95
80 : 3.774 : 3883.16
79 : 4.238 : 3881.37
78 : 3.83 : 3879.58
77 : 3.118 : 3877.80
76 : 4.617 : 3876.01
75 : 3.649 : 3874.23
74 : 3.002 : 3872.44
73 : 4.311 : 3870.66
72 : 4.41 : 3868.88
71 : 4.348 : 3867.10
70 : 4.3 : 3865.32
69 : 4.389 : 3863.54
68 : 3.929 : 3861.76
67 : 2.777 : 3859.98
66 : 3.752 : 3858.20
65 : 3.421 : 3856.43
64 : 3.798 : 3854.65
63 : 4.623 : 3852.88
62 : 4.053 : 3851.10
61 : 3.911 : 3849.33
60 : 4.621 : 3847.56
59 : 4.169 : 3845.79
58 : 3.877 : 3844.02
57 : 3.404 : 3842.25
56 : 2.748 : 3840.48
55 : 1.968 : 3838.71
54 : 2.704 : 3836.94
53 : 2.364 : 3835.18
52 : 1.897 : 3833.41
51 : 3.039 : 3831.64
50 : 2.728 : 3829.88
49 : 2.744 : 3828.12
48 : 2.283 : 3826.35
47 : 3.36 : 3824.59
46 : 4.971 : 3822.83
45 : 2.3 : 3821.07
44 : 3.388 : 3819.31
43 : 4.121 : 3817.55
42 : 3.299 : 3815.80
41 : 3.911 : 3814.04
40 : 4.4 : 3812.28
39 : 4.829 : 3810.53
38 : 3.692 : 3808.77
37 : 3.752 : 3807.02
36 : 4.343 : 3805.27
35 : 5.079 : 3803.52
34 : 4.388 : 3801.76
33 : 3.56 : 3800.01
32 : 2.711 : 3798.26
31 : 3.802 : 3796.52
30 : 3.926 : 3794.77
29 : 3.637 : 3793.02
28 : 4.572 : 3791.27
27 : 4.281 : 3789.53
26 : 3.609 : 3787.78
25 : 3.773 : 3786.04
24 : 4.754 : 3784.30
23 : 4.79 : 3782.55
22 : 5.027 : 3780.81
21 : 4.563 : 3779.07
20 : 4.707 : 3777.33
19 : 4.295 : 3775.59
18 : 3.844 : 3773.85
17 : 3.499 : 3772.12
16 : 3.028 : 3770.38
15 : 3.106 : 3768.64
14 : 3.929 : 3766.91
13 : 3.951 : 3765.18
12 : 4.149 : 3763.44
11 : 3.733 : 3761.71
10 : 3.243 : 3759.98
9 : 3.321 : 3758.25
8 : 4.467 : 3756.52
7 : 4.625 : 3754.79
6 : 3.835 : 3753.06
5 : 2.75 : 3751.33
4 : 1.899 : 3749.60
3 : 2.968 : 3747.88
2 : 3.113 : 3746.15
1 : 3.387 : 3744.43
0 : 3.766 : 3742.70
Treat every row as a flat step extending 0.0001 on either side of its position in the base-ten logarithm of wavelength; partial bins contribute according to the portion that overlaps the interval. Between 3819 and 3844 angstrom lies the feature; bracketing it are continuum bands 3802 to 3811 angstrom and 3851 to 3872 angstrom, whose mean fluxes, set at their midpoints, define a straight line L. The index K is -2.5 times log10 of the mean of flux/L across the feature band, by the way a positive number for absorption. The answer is 0.40 mag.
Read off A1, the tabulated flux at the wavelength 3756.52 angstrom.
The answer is 4.467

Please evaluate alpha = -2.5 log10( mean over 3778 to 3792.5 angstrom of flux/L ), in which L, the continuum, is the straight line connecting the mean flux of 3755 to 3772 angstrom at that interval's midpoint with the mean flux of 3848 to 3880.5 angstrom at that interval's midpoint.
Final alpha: -0.18 mag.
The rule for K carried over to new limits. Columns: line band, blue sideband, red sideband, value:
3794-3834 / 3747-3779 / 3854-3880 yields 0.04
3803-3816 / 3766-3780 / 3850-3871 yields -0.07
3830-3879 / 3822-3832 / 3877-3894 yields -0.09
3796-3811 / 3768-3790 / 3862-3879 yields 0.02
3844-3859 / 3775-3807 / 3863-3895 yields -0.04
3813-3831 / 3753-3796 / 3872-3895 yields 0.15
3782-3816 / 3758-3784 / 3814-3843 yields -0.17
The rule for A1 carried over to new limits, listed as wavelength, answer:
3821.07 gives 2.3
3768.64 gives 3.106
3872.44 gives 3.002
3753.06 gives 3.835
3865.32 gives 4.3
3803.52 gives 5.079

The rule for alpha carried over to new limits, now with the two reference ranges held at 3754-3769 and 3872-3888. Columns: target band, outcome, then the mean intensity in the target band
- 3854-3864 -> 0.01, 3.64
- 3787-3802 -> 0.00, 3.81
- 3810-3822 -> 0.01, 3.72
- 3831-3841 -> 0.46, 2.43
